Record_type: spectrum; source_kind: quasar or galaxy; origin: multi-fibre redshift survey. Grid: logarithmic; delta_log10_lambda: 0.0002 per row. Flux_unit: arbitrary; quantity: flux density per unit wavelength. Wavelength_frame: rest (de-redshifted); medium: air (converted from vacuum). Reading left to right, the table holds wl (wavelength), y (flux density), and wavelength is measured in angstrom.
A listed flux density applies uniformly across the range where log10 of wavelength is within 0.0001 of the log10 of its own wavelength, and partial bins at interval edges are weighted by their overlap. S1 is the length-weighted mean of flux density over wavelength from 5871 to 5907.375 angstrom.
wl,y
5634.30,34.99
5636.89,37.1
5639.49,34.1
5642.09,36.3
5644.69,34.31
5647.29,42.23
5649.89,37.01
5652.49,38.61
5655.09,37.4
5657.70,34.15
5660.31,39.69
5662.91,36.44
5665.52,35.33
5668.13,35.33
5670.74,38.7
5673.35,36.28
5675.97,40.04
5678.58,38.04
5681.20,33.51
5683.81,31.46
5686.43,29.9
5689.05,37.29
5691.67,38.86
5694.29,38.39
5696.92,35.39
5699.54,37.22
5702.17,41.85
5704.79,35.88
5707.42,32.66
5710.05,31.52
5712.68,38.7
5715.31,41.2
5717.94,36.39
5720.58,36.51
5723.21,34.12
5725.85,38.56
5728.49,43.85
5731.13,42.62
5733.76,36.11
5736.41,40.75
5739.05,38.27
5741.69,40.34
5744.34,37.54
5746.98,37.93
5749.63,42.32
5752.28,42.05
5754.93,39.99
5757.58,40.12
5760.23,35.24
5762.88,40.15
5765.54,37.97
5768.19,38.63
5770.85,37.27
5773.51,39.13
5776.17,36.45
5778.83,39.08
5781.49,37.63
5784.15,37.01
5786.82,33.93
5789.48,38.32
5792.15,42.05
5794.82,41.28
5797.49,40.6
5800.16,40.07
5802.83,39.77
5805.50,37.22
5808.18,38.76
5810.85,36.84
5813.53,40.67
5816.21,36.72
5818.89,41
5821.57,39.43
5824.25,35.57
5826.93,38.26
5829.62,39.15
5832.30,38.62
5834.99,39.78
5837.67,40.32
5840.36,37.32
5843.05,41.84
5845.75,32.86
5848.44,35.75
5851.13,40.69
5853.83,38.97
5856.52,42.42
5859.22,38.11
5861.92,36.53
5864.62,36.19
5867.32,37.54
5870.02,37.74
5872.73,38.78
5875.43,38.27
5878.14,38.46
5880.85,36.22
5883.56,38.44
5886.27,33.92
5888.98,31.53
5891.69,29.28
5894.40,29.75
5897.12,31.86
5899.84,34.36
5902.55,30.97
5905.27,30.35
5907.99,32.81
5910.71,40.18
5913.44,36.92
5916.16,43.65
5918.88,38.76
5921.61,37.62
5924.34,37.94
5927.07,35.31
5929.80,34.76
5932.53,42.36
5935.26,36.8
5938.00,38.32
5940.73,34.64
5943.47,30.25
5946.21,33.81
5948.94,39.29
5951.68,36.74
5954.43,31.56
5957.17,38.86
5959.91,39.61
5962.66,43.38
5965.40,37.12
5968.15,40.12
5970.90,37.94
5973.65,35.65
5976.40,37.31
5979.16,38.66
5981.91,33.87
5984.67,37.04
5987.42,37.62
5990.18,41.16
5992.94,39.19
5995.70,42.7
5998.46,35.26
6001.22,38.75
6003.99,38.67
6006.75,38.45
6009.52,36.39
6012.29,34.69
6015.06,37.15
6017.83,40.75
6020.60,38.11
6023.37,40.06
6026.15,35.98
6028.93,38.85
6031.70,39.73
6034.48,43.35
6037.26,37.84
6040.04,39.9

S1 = 34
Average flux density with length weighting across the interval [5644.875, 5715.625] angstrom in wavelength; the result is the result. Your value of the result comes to 36.7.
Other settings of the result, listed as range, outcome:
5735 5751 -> 39.5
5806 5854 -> 38.4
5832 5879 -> 38.3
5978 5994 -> 37.9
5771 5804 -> 38.7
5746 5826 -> 38.8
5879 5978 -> 36.1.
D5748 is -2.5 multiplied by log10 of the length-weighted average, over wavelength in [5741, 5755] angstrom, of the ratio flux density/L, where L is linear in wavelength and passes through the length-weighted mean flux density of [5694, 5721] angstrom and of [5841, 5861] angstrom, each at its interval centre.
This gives -0.075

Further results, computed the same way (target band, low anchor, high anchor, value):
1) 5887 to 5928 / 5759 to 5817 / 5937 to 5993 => 0.085 mag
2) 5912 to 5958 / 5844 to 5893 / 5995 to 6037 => 0.020 mag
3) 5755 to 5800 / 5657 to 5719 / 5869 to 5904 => -0.086 mag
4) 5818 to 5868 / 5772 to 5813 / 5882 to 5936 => -0.036 mag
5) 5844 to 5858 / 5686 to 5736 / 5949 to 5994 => -0.016 mag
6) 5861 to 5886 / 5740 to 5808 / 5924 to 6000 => 0.019 mag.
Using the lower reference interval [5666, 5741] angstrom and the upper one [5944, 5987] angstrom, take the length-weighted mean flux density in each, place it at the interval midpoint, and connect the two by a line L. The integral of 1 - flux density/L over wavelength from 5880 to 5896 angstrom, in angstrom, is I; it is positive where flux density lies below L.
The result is 1.8 angstrom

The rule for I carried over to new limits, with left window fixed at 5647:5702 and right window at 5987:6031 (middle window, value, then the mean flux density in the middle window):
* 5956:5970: -0.6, 39.8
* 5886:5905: 3.2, 31.5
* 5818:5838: -0.8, 38.9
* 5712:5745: -1.7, 38.9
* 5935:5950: 1.1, 35.4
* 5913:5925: -0.4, 39.2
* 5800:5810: -0.4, 38.7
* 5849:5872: -0.5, 38.4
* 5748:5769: -1.4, 39.6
